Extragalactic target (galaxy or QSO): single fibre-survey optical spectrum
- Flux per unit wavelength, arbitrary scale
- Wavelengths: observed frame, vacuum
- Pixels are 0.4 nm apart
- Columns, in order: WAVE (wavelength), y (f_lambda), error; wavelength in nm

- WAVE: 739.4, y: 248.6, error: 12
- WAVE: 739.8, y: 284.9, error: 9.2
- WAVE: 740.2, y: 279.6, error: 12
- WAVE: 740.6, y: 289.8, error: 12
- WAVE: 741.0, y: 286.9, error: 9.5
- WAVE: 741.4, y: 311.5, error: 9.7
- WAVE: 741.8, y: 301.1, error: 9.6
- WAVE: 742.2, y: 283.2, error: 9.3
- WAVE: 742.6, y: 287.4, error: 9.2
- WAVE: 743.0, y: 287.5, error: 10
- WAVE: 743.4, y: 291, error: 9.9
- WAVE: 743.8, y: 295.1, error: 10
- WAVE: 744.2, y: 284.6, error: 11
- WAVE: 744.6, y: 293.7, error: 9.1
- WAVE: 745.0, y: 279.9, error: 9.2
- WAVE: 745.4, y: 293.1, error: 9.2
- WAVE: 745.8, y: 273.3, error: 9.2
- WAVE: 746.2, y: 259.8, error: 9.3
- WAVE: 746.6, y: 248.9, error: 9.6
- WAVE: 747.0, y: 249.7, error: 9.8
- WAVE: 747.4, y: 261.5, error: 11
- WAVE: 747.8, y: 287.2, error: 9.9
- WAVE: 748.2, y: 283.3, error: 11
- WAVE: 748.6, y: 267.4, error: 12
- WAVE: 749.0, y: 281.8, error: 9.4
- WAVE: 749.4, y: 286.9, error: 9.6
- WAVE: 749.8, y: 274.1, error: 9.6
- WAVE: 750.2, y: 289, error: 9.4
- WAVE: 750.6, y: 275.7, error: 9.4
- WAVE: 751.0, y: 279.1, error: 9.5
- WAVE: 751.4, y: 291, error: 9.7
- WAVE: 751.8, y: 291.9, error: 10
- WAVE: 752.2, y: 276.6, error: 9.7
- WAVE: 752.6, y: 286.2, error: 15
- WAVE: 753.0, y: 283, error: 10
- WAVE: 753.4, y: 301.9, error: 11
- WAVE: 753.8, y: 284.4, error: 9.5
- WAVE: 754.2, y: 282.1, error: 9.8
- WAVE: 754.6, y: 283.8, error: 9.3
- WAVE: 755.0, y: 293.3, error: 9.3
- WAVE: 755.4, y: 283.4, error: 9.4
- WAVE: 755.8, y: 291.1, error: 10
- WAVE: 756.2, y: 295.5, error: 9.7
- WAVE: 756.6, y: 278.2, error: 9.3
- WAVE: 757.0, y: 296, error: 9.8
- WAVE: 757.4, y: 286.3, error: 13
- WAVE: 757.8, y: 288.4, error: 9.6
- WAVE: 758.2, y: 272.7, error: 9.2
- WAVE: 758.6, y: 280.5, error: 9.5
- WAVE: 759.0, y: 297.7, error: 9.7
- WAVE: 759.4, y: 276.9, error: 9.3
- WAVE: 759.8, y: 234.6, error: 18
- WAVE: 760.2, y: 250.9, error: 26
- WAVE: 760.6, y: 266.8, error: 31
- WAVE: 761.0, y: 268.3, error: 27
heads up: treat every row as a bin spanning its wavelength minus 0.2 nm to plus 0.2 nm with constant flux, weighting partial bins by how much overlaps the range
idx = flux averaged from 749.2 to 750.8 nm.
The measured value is 281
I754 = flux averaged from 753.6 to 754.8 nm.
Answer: 283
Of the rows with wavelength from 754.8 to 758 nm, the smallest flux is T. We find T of 278.2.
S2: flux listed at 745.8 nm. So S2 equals 273.3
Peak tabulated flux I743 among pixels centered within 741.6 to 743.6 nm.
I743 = 301.1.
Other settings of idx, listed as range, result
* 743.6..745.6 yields 289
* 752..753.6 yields 287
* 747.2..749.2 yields 276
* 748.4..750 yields 278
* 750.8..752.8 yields 285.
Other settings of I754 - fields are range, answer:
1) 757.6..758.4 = 281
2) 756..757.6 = 289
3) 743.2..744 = 293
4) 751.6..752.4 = 284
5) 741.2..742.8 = 296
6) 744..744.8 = 289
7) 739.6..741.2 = 285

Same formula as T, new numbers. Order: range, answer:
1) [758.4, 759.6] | 276.9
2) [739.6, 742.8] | 279.6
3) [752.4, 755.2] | 282.1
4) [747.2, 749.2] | 261.5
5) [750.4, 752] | 275.7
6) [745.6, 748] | 248.9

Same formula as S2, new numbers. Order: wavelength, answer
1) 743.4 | 291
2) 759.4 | 276.9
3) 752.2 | 276.6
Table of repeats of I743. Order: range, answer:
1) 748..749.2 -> 283.3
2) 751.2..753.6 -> 301.9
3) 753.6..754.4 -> 284.4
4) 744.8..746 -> 293.1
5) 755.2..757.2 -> 296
